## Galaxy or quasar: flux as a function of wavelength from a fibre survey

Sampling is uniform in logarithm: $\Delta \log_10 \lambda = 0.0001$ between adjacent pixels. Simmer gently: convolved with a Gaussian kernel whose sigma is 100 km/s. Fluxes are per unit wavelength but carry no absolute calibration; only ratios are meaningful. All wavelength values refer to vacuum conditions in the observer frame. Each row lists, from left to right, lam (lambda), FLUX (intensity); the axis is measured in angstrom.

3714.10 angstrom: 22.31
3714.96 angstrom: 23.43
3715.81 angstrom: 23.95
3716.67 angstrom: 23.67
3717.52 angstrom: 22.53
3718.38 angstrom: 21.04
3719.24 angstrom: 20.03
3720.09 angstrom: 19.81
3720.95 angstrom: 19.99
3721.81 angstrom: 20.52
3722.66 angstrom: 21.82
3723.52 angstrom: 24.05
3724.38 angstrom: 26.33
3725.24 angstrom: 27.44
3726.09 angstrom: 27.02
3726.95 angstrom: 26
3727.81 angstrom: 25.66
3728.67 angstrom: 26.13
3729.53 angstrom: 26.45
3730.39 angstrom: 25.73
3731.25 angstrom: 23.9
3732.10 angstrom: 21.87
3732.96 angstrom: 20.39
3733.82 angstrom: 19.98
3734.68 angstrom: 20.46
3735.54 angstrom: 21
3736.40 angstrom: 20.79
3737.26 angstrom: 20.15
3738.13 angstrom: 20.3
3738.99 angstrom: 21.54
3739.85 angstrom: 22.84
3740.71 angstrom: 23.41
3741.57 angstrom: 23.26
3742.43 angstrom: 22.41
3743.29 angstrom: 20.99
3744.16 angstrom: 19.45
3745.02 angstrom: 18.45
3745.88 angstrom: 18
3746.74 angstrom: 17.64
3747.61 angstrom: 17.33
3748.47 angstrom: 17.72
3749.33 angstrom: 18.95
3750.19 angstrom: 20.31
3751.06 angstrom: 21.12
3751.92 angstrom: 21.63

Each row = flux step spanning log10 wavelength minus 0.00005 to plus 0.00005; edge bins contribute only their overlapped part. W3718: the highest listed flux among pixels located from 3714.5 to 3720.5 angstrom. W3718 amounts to 23.95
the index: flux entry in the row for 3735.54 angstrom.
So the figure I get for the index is 21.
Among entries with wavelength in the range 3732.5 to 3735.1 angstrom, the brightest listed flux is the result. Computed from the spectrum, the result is 20.46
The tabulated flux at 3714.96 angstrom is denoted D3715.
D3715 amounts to 23.43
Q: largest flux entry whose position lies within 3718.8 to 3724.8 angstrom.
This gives 26.33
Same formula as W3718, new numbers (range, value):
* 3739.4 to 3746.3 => 23.41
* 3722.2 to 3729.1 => 27.44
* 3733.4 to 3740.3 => 22.84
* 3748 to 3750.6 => 20.31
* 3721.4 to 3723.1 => 21.82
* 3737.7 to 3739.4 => 21.54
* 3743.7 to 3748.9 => 19.45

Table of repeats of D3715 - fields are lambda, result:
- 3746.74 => 17.64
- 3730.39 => 25.73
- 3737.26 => 20.15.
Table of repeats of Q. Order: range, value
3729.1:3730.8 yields 26.45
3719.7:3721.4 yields 19.99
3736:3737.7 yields 20.79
